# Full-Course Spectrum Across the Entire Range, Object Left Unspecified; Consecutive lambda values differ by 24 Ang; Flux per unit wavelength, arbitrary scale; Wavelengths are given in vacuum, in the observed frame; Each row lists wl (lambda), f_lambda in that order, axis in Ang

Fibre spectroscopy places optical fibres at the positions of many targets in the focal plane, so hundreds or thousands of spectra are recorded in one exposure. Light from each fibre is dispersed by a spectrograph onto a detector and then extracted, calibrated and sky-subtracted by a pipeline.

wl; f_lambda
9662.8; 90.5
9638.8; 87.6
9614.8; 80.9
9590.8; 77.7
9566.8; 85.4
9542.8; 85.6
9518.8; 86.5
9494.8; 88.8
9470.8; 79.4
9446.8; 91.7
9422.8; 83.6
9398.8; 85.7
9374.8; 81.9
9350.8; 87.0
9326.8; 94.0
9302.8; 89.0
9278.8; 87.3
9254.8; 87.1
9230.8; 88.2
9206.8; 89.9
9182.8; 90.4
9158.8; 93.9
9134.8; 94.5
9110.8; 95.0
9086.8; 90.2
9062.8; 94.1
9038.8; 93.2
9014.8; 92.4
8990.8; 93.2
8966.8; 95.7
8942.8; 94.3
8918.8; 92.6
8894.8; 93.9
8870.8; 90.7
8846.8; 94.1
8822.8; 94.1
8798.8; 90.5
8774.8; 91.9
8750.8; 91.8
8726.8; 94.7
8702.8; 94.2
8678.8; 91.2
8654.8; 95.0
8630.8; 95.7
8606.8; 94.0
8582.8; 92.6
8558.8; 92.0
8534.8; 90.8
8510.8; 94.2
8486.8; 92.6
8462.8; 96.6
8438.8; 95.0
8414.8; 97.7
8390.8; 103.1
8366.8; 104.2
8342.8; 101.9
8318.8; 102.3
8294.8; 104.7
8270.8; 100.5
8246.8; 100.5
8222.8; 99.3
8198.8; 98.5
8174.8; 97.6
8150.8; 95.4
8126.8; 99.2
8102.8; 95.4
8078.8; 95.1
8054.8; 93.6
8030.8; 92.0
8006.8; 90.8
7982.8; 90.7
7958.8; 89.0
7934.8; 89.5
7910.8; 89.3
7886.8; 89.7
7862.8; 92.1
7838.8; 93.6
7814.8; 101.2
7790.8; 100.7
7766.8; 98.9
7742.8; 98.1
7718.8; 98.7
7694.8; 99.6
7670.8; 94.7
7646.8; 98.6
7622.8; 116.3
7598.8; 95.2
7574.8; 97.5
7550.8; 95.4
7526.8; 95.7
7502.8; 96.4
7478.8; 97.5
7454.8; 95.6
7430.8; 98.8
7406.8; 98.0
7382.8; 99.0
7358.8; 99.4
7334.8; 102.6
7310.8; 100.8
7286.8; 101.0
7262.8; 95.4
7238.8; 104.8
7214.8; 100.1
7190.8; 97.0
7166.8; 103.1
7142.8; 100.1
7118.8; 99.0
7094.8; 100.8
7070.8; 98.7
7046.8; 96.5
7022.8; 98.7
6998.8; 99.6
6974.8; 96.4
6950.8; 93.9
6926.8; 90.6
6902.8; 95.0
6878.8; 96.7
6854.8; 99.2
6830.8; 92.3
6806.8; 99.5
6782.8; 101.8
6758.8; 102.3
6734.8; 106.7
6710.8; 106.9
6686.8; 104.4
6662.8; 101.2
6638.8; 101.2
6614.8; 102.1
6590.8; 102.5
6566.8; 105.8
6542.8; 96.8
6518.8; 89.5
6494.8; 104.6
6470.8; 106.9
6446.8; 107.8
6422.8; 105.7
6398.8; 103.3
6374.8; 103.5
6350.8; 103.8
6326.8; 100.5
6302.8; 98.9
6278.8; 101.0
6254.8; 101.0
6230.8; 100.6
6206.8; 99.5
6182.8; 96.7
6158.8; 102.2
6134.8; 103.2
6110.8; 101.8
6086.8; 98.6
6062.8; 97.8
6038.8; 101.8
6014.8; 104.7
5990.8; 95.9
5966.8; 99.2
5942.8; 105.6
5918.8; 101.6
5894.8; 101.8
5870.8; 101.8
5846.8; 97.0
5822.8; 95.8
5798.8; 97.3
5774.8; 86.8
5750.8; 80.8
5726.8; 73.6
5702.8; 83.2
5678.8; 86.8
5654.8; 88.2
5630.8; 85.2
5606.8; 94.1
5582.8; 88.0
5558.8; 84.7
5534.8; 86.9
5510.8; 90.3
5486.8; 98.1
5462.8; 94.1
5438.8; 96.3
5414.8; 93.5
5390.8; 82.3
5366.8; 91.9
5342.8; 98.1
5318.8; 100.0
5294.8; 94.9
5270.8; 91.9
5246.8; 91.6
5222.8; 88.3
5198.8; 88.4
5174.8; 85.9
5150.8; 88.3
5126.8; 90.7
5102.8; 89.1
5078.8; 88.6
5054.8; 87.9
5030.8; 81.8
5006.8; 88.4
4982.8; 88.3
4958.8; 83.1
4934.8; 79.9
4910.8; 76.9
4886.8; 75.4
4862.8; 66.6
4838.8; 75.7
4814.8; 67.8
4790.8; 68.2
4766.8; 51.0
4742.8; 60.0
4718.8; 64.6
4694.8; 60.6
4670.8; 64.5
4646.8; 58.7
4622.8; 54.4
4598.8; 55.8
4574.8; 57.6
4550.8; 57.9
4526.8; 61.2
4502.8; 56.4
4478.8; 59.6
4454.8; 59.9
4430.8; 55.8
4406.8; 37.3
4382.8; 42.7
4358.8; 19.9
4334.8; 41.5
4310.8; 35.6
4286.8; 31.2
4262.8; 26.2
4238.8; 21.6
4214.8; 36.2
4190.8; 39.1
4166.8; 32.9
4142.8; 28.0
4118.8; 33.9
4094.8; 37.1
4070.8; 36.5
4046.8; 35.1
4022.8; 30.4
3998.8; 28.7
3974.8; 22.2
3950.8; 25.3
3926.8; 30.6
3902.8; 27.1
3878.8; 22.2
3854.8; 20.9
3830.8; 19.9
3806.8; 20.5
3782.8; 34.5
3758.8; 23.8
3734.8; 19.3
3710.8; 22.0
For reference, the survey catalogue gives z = 0.108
